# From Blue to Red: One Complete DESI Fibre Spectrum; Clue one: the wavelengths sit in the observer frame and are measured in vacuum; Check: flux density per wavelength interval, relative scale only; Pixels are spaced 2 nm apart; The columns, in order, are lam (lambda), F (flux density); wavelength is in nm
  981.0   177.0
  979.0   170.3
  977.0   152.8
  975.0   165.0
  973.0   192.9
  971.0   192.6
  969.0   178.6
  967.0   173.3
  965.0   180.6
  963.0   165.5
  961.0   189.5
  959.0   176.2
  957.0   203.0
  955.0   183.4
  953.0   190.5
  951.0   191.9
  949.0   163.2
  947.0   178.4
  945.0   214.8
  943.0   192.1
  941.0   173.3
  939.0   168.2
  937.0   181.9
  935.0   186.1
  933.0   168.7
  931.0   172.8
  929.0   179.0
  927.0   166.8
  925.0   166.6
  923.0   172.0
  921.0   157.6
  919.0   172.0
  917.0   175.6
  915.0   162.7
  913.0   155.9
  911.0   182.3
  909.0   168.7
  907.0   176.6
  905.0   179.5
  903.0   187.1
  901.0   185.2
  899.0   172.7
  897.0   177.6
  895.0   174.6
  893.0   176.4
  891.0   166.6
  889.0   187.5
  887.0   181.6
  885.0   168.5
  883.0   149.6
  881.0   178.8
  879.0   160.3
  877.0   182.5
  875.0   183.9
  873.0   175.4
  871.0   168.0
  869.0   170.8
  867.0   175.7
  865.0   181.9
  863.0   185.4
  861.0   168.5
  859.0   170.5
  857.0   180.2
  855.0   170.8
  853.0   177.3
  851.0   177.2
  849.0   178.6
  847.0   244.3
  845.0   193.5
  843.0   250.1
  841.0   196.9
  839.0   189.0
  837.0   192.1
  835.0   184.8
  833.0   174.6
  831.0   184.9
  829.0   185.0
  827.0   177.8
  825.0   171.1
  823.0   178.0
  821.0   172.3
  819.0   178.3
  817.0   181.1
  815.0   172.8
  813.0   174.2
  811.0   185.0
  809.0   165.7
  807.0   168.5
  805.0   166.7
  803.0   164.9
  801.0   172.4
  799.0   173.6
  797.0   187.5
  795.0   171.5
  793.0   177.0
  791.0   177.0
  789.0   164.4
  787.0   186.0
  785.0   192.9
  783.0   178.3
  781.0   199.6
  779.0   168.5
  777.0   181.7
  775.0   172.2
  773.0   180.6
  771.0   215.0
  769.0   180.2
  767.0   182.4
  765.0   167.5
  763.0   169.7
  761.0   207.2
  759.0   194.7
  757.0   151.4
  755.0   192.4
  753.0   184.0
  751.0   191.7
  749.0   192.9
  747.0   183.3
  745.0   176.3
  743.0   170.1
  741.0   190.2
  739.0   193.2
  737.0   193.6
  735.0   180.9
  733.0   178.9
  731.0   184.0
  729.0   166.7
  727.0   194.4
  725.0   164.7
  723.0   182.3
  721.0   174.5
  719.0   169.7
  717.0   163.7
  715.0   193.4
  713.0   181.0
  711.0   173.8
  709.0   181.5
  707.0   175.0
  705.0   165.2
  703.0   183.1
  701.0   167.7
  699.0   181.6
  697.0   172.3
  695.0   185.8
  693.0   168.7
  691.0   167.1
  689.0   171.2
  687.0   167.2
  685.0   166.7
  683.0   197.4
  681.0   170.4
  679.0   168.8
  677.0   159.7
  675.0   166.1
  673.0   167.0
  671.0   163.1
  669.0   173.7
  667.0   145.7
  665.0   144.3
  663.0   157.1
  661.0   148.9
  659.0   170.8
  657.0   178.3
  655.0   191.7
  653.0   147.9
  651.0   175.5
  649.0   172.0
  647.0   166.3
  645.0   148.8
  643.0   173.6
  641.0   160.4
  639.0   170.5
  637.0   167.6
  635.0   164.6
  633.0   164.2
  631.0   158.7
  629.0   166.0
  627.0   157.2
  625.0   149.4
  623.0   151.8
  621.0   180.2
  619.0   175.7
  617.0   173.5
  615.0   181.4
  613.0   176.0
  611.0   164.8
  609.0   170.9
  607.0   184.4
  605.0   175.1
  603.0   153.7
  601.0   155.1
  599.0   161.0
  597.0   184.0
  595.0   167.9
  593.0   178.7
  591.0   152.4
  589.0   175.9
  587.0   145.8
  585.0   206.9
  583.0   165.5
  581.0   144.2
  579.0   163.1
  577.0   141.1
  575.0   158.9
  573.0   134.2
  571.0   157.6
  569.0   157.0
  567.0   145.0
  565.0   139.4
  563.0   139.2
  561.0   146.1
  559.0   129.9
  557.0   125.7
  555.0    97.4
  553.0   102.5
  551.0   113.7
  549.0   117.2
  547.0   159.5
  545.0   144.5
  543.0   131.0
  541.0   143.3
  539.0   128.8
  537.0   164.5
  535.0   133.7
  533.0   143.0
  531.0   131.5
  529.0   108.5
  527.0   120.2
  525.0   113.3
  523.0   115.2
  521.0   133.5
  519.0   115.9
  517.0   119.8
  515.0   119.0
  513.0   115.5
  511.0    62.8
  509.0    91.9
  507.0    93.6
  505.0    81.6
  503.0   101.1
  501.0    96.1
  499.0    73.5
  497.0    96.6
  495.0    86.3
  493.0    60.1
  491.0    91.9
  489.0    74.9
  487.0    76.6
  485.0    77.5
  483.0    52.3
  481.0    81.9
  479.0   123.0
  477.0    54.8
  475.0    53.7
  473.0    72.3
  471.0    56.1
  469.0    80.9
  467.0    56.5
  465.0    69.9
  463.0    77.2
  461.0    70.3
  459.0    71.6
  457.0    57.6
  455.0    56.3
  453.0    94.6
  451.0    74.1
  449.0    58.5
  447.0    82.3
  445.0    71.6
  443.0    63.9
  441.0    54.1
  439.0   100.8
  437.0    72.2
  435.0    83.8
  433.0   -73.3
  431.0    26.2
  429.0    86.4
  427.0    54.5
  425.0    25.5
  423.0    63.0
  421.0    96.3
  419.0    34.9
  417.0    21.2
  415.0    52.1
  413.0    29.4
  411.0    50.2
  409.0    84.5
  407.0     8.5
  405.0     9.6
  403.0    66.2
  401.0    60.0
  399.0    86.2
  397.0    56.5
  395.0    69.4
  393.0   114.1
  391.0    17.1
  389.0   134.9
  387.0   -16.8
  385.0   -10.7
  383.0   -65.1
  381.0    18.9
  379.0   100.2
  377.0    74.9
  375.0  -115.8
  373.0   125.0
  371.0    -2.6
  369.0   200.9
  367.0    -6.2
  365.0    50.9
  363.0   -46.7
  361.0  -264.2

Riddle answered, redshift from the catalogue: 0.29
